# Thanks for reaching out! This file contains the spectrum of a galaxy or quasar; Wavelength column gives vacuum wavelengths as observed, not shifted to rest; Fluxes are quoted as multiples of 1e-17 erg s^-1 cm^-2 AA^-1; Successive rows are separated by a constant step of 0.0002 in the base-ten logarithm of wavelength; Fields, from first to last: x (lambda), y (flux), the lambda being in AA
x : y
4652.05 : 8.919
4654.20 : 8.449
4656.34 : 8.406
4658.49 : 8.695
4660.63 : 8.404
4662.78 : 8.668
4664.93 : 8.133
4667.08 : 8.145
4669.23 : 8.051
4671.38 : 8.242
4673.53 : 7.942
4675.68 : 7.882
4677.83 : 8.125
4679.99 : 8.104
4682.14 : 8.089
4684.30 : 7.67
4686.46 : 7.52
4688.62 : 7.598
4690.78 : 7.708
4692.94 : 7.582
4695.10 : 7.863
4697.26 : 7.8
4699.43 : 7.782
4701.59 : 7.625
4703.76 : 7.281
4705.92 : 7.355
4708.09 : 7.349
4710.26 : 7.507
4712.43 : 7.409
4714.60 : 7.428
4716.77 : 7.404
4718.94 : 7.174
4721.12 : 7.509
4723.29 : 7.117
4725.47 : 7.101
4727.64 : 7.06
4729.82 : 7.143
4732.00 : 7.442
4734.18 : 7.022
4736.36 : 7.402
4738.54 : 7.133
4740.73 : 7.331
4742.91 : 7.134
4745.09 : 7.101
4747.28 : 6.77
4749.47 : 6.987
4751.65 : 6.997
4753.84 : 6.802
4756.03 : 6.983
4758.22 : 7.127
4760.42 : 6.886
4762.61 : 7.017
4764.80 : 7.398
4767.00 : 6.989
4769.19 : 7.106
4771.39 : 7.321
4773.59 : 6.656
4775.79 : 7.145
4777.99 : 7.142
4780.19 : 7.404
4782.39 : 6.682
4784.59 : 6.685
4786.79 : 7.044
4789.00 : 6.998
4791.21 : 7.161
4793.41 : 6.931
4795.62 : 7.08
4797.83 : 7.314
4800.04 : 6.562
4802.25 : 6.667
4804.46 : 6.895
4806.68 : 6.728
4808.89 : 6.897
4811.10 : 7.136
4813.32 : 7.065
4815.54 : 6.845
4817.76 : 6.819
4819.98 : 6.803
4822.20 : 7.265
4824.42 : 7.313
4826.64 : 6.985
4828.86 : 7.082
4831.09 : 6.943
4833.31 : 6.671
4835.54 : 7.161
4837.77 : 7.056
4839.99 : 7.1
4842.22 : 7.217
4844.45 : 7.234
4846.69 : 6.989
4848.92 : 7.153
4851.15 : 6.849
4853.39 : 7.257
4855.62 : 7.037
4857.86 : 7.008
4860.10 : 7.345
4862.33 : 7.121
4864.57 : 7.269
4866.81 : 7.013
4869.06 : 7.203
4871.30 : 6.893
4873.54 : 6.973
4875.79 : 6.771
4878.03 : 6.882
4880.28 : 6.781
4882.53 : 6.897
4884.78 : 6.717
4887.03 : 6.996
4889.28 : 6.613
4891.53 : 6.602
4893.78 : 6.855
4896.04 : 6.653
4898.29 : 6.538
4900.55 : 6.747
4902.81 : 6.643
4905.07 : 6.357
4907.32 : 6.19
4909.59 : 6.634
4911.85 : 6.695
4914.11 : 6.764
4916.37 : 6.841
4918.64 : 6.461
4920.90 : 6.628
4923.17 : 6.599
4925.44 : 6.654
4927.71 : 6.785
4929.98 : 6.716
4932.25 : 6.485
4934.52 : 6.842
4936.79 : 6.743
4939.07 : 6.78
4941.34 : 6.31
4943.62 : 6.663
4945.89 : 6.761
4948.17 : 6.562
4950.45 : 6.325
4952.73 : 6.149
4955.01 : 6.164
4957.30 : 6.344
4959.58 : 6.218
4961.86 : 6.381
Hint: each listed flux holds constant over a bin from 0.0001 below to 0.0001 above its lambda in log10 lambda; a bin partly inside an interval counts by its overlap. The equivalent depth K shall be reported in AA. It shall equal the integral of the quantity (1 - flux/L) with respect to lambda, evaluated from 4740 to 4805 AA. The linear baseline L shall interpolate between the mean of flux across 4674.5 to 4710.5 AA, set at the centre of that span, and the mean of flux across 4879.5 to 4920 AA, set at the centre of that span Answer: 2.59 AA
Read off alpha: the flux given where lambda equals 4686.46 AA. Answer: 7.52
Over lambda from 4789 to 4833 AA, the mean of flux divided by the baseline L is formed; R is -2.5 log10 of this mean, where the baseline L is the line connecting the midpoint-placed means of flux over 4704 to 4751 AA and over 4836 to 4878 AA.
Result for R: 0.03 mag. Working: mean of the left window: 7.23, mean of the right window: 7.08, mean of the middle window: 6.97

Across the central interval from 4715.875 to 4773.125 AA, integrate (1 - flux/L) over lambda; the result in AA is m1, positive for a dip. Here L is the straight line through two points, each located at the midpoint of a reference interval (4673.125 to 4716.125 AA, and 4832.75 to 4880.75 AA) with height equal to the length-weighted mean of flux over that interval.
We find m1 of 2.73 AA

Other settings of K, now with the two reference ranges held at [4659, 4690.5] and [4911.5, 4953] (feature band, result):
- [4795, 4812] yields 1.0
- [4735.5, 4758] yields 1.7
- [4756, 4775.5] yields 1.2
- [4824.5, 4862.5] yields 0.2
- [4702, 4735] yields 2.1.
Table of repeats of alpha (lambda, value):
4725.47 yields 7.101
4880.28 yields 6.781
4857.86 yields 7.008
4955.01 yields 6.164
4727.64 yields 7.06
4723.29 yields 7.117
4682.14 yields 8.089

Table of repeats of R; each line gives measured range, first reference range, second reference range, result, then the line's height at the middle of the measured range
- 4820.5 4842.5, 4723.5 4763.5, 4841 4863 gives 0.01 mag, 7.11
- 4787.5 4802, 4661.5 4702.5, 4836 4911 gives 0.05 mag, 7.32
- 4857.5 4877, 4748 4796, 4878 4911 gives -0.05 mag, 6.74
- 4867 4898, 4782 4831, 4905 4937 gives -0.01 mag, 6.74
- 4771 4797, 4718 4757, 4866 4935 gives 0.00 mag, 7.01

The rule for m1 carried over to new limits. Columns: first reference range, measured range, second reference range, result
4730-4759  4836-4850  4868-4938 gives -0.55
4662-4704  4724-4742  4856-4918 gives 1.01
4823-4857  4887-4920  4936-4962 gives 0.40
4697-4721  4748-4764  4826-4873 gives 0.77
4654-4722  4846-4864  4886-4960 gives -0.40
